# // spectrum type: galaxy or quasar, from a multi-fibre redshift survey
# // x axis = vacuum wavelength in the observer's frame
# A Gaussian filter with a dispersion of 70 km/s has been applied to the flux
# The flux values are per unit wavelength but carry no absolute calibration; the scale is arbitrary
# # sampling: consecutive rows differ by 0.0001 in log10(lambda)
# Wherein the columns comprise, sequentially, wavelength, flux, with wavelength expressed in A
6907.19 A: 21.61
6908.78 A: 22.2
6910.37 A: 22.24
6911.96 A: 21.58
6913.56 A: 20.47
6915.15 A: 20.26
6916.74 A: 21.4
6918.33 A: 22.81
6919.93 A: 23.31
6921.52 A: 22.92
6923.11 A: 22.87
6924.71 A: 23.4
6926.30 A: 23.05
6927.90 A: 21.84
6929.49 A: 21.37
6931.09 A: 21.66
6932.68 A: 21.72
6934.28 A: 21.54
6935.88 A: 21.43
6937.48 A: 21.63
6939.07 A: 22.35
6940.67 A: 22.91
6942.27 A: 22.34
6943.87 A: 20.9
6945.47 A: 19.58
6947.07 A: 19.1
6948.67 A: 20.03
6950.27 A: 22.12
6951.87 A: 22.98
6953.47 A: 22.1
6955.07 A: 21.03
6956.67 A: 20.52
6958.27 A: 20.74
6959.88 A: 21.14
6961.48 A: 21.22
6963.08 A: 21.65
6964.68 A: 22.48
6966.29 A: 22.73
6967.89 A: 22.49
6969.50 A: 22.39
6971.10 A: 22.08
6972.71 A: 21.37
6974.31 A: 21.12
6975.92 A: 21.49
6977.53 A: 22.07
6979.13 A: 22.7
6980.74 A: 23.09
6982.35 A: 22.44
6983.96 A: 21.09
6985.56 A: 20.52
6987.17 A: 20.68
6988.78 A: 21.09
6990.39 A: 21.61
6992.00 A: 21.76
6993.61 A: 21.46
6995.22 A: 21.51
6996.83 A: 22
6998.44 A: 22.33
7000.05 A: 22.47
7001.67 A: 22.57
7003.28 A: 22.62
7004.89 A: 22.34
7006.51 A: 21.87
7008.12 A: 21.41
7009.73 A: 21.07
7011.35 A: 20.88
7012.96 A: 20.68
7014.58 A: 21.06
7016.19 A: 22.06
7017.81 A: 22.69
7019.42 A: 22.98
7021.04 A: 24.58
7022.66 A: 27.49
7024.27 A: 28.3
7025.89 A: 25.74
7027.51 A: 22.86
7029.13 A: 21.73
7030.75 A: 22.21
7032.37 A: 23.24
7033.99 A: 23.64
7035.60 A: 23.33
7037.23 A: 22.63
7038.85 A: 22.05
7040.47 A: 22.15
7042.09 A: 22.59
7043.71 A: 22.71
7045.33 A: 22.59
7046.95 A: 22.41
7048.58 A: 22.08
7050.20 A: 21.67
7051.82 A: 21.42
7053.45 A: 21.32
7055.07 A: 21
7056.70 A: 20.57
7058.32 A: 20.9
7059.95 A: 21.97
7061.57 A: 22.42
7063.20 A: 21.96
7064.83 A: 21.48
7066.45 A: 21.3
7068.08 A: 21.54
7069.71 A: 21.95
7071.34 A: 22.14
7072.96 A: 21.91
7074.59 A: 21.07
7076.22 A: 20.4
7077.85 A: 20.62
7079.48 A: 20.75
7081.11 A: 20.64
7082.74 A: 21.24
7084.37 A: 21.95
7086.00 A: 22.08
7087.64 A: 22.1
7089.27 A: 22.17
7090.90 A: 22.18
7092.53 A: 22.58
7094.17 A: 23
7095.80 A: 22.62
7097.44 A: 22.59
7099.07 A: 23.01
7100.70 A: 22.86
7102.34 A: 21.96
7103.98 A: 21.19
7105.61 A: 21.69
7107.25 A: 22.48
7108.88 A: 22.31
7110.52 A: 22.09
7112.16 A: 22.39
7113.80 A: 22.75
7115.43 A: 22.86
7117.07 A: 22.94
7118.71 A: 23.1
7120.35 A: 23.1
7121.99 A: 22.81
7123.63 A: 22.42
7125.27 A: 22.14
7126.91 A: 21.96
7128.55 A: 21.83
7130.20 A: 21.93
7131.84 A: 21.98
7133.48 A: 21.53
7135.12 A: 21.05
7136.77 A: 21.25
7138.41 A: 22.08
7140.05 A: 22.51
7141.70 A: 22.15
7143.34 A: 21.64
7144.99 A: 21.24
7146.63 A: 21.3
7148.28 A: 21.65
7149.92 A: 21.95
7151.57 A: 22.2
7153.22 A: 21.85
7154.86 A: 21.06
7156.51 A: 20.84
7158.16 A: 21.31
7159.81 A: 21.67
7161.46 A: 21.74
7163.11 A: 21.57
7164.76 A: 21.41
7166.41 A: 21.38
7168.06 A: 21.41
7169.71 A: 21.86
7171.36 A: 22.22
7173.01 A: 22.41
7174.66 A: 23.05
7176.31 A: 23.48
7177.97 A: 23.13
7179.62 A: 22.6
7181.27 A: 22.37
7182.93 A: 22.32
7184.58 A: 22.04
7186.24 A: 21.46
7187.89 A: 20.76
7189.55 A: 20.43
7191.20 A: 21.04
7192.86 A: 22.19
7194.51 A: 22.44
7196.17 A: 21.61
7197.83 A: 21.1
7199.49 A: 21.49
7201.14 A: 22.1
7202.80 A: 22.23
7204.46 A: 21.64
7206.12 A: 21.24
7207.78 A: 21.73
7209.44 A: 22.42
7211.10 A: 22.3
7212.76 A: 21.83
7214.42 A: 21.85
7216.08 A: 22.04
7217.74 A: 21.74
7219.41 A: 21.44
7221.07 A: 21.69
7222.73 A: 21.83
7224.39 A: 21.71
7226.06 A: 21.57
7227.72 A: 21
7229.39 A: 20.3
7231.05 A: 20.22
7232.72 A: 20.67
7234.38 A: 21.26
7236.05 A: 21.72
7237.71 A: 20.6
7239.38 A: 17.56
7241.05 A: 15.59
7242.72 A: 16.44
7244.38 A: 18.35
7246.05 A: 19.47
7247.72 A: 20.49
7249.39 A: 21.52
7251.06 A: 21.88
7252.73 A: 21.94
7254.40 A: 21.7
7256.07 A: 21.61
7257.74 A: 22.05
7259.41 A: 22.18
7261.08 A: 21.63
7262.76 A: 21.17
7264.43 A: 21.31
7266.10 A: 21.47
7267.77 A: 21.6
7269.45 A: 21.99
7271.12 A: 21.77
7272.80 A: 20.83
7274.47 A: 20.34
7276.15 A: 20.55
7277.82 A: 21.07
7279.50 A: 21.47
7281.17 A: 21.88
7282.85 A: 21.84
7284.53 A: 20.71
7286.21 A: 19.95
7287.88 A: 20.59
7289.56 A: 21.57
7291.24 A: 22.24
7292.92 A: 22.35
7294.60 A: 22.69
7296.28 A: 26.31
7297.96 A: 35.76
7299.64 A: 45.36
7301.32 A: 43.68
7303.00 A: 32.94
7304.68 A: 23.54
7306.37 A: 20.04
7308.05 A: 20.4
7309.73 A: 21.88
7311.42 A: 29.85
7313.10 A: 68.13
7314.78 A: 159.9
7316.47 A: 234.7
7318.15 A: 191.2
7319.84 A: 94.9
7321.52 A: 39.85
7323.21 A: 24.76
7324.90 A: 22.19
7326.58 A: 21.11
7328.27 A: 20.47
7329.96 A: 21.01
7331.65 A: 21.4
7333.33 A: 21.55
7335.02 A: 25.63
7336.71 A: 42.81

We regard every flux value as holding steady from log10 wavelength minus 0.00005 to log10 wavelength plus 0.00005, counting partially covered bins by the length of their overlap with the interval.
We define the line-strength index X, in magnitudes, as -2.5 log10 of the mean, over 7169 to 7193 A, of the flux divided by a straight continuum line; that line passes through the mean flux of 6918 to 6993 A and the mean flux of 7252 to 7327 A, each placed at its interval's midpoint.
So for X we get 0.43 mag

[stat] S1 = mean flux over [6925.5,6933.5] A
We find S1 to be 21.9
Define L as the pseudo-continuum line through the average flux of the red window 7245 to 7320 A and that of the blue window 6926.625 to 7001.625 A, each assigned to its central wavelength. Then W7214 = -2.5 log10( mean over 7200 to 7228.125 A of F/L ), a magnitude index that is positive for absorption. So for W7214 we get 0.47 mag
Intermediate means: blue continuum 21.6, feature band 21.8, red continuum 37.1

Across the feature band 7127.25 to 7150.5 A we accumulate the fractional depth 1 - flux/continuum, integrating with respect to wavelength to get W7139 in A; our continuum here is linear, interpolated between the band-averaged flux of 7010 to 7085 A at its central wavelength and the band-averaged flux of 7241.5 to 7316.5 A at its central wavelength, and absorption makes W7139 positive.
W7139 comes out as 3.2 A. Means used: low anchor 22.2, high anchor 29.8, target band 21.7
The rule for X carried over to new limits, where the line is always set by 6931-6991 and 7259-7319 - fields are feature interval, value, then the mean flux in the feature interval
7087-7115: 0.295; 22.4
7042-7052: 0.184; 22.2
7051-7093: 0.275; 21.5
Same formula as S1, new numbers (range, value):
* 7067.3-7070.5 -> 21.7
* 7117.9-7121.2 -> 23.1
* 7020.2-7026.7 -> 26.5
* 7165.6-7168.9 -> 21.4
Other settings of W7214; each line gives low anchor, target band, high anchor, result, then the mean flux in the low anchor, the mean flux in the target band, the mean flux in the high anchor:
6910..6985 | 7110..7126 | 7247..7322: 0.31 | 21.8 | 22.7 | 38.1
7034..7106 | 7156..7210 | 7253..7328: 0.35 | 21.9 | 21.8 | 38.3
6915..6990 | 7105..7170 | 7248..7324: 0.37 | 21.8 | 21.9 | 38.1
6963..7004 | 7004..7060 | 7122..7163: -0.03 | 21.9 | 22.5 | 21.7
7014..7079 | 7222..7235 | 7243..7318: 0.43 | 22.4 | 21.1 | 33.7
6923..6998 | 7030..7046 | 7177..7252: -0.06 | 21.7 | 22.7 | 21.1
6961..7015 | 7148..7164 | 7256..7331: 0.39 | 21.8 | 21.6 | 38.2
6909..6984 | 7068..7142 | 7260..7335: 0.31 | 21.8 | 22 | 38.3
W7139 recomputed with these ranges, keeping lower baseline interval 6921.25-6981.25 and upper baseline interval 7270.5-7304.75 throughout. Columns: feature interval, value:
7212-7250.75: 6.48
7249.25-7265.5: 2.07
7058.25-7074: 0.79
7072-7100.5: 1.60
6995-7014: 0.43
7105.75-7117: 0.45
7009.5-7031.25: -0.73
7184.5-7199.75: 1.76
